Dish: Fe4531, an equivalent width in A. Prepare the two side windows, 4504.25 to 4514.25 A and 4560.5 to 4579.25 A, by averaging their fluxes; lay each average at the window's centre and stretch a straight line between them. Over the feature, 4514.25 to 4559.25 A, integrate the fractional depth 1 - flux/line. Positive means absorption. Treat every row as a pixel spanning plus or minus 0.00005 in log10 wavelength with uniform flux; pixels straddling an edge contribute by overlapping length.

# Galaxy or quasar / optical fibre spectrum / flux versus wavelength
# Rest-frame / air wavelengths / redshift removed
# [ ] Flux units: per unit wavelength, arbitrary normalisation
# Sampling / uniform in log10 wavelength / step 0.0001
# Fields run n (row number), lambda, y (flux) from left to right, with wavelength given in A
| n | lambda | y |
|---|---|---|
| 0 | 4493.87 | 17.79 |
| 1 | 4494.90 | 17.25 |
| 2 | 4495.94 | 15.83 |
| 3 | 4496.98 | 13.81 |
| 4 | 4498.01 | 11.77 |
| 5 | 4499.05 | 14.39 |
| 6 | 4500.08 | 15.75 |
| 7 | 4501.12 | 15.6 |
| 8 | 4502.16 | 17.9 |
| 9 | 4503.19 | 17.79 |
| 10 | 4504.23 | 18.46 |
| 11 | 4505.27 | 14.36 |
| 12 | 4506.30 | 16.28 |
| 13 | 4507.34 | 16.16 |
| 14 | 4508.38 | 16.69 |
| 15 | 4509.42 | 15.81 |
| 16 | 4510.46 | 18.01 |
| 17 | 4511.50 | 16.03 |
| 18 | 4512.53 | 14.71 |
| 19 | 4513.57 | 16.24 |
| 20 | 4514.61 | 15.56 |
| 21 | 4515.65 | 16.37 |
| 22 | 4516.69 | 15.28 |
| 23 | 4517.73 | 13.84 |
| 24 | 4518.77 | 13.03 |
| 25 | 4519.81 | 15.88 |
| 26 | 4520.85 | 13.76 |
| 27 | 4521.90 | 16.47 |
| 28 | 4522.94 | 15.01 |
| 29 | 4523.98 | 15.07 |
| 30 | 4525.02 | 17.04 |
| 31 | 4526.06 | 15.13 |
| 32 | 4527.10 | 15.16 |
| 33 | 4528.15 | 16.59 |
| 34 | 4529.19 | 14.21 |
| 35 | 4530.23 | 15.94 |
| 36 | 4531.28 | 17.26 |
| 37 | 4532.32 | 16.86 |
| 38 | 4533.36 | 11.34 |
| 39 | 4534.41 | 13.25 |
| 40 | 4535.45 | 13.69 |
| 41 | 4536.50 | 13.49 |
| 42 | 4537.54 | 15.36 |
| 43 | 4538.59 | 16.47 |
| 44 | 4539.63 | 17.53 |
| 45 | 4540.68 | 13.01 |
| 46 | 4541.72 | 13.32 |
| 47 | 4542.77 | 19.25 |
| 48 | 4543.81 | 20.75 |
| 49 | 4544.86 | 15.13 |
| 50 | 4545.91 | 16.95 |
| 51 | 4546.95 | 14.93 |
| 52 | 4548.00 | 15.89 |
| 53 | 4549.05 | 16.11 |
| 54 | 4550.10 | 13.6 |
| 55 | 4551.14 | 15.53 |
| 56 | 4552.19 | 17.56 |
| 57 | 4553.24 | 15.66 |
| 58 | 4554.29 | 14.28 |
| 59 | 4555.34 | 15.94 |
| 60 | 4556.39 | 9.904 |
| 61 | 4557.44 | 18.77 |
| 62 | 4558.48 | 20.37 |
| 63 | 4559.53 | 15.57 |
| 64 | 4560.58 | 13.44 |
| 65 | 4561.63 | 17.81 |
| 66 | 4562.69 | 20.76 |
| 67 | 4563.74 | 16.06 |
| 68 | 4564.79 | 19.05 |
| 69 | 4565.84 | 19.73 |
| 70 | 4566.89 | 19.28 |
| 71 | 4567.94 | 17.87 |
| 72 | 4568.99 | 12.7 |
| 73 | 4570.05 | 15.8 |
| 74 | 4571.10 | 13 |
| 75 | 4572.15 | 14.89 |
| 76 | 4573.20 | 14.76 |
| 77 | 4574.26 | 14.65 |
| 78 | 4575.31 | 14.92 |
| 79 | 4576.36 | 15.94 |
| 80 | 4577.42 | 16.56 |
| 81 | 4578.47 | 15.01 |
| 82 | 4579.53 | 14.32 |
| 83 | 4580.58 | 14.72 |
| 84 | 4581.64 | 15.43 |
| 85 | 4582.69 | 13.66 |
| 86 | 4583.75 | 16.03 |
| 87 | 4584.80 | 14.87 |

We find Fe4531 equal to 2.0 A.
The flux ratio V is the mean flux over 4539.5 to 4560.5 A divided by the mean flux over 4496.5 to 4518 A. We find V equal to 1.0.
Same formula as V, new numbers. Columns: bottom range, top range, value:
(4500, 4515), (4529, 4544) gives 0.94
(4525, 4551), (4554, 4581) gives 1.03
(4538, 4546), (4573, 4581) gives 0.92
